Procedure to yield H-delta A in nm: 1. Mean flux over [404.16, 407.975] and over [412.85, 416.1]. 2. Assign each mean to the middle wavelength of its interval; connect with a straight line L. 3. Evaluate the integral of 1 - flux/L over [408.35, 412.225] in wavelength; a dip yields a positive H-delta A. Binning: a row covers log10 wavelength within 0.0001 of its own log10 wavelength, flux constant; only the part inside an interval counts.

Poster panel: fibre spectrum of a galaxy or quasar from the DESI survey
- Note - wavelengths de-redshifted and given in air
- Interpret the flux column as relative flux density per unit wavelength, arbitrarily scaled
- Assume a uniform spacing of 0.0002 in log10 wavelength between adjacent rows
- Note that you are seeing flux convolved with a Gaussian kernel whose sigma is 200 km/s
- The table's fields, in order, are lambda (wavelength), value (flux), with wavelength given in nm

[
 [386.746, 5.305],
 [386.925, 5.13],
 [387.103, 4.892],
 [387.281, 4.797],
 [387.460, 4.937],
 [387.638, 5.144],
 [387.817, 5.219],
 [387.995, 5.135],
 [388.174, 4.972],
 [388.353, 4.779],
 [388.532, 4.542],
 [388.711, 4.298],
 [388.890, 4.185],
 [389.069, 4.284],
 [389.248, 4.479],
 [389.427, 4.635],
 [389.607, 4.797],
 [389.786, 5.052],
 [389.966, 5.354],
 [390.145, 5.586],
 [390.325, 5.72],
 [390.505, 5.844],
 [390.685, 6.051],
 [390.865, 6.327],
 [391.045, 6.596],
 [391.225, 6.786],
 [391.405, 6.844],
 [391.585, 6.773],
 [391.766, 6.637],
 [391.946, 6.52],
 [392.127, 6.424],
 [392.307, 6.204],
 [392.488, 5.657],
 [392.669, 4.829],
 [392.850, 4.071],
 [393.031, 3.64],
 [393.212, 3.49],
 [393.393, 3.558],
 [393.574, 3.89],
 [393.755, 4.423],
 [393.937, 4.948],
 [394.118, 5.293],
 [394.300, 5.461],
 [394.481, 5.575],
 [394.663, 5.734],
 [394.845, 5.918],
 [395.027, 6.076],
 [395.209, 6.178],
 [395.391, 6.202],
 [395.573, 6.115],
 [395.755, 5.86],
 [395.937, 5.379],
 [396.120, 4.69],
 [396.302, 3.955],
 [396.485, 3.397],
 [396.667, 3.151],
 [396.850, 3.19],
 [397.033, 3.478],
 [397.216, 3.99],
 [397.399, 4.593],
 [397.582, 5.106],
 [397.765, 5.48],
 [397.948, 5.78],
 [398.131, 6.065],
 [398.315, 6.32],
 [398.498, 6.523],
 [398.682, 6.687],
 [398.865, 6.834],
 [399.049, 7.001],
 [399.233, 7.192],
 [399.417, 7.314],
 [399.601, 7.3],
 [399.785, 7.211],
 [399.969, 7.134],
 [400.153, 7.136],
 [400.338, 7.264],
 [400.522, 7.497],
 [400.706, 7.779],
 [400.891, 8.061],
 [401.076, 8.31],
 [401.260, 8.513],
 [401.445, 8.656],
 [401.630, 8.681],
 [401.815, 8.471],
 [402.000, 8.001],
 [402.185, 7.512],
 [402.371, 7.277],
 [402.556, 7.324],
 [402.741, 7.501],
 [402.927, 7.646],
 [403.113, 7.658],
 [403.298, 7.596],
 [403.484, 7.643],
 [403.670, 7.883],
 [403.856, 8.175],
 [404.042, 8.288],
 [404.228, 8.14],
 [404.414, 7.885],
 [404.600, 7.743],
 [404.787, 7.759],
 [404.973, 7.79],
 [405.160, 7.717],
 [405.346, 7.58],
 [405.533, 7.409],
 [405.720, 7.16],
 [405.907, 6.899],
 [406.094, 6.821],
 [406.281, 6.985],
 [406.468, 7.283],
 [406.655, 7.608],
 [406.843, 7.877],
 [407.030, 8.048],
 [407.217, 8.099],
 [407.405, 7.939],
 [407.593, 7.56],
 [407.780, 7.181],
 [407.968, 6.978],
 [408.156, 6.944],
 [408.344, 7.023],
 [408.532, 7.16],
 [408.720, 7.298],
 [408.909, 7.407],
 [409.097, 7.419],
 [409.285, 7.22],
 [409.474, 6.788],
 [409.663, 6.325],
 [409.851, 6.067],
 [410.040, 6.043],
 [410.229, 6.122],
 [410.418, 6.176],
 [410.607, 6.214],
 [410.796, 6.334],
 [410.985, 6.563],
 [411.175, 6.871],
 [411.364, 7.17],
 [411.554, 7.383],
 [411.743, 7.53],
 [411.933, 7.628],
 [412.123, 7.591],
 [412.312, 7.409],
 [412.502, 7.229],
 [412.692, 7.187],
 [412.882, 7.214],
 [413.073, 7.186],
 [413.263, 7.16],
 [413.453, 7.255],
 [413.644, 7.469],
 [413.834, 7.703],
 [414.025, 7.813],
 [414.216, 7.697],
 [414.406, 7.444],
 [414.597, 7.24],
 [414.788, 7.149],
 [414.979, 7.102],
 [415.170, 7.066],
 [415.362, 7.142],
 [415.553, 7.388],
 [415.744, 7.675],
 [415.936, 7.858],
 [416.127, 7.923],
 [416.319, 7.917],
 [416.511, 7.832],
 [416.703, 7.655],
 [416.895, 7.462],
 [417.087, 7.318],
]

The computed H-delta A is 0.31 nm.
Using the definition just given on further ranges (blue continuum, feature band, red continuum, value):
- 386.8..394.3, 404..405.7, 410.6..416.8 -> -0.325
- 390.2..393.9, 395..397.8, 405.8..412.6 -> 0.540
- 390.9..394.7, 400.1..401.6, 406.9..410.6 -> -0.416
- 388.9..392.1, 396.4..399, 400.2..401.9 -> 0.815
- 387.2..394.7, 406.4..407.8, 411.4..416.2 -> -0.199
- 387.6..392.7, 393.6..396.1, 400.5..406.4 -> 0.301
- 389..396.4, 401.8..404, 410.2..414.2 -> -0.487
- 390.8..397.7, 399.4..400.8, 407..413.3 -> -0.348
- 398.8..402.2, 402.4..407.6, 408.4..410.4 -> -0.303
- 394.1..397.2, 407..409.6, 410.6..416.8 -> -0.270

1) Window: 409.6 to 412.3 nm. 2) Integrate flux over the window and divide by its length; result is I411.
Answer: 6.74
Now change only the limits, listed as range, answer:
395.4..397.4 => 4.41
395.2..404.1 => 6.64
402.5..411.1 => 7.28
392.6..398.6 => 4.92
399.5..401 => 7.43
